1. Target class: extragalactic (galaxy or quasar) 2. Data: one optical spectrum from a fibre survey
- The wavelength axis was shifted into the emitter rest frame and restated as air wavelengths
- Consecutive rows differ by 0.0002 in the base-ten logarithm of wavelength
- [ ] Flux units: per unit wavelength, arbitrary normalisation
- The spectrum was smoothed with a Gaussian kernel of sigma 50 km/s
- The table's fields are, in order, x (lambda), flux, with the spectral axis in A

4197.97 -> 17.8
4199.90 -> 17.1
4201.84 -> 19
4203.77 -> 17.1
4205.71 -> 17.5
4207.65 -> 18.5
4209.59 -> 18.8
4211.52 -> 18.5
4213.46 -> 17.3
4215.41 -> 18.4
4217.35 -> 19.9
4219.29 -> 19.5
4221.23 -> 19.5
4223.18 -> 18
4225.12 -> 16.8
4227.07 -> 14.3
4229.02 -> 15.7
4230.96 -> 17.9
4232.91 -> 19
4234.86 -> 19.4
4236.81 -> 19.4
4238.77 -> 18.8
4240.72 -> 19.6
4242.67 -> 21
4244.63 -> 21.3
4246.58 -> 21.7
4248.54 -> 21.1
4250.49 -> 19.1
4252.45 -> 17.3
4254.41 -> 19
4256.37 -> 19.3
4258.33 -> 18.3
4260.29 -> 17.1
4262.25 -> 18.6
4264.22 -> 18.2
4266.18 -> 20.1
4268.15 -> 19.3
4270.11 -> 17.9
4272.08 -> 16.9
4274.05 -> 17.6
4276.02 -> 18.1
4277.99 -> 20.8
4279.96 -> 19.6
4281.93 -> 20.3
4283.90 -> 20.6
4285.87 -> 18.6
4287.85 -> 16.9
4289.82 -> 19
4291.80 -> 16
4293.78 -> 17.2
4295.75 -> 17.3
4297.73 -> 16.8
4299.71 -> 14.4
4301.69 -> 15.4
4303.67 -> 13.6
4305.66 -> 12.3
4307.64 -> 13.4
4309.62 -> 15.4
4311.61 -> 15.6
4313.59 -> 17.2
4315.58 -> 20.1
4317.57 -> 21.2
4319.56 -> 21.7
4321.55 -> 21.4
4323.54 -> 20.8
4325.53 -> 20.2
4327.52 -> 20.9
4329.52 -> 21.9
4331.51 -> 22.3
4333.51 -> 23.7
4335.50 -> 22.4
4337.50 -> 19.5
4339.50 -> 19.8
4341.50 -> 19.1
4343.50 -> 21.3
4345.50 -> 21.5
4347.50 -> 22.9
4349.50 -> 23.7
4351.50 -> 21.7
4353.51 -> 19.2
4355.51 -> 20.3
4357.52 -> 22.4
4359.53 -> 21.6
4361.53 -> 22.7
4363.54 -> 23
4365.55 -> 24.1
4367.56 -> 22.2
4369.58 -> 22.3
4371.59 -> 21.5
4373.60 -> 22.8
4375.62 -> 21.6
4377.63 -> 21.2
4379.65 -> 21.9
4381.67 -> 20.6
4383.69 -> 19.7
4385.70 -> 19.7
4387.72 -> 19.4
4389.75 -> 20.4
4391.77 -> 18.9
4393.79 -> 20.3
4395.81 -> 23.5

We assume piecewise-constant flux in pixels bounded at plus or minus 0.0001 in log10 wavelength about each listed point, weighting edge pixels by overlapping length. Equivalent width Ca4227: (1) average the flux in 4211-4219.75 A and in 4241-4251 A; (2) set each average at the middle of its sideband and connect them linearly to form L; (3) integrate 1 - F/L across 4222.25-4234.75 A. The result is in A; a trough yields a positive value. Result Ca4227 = 1.6 A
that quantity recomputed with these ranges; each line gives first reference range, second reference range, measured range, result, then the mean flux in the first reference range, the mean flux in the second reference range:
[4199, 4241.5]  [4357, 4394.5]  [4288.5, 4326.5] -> 5.1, 18.2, 21.4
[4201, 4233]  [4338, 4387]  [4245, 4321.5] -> 5.8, 18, 21.5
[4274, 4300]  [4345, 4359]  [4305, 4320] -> 2.0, 18.2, 21.7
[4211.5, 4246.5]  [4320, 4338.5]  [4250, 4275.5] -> 1.6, 18.7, 21.5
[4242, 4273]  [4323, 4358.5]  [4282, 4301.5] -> 2.5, 19.1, 21.3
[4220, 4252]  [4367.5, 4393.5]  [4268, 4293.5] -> 1.3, 18.9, 20.9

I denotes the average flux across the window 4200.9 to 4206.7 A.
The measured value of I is 17.9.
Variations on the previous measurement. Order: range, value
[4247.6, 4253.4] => 19.2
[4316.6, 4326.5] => 21.1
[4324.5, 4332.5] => 21.3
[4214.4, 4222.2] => 19.3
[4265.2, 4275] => 18.4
